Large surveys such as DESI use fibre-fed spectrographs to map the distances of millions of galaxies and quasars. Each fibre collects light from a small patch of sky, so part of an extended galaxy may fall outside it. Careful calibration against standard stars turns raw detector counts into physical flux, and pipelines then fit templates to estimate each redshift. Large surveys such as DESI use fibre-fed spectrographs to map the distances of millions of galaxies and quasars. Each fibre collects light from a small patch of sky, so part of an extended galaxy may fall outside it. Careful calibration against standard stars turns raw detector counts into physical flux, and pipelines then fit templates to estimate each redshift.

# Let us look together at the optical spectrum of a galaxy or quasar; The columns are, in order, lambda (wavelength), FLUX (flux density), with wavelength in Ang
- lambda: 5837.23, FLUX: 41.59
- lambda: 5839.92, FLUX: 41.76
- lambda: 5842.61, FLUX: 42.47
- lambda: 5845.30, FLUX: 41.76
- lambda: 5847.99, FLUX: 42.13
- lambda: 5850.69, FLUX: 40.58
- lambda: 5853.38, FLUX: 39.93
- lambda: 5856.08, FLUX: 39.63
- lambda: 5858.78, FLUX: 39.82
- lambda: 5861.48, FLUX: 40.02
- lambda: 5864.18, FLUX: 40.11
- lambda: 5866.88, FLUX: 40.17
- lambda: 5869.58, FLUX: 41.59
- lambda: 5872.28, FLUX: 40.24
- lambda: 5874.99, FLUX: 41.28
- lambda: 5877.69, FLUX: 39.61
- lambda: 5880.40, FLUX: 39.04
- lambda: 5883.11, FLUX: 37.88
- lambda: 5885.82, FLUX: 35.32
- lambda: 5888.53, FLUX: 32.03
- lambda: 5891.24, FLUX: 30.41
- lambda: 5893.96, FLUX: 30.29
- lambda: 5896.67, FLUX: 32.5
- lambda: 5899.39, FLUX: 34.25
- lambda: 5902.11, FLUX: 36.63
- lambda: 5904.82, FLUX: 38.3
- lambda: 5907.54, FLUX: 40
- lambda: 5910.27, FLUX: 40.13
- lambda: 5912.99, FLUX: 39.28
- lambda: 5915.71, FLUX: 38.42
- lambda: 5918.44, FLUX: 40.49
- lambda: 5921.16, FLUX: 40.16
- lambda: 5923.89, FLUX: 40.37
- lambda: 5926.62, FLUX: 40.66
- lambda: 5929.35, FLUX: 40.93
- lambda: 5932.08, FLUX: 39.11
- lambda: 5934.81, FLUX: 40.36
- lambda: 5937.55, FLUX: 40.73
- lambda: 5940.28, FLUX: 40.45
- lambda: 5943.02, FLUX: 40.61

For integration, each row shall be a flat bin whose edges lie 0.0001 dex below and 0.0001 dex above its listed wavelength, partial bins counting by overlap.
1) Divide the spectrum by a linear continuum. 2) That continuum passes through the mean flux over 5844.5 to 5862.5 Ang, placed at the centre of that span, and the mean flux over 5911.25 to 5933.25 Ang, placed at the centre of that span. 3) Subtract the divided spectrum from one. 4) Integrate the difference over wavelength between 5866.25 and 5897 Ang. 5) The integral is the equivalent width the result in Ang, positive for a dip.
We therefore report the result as 2.70 Ang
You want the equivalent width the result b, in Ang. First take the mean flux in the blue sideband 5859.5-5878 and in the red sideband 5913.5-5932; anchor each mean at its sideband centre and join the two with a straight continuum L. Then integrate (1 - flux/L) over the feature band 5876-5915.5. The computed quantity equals 4.0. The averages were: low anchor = 40.5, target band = 36.2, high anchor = 40.1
